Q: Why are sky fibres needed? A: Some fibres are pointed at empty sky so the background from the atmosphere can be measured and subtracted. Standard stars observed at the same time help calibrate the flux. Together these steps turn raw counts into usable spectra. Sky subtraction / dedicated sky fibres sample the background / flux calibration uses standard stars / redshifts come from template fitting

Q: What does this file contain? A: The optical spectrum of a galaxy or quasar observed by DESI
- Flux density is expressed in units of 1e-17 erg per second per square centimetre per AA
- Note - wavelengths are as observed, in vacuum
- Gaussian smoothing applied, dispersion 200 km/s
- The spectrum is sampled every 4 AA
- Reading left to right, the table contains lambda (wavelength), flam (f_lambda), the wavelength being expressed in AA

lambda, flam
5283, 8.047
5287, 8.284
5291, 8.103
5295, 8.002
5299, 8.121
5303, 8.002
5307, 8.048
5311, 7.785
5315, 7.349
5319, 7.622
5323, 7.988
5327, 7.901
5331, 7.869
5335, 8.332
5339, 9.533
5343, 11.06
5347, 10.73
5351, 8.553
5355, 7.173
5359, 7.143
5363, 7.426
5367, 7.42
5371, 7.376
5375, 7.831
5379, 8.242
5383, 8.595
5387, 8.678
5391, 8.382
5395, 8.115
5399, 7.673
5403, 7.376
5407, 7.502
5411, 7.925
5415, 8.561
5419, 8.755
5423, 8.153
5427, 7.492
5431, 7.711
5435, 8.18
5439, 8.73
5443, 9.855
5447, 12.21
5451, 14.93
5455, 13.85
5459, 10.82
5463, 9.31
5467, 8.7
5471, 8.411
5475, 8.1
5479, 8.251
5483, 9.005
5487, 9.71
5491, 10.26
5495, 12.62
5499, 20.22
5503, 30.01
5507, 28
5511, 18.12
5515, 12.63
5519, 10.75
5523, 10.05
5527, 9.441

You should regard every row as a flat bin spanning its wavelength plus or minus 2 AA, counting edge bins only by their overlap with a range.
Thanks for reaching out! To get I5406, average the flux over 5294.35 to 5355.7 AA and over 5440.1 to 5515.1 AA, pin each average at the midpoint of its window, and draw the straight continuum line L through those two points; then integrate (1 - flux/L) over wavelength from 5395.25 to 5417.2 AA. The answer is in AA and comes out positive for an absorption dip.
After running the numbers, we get 6.39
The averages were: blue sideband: 8.41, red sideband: 13.4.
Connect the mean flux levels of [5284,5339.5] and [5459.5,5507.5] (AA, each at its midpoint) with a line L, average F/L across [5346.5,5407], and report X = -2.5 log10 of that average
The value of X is 0.23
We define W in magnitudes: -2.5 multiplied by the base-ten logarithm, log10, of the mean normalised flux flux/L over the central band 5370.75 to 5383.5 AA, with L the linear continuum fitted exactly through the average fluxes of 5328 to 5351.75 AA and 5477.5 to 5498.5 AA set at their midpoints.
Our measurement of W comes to 0.20 mag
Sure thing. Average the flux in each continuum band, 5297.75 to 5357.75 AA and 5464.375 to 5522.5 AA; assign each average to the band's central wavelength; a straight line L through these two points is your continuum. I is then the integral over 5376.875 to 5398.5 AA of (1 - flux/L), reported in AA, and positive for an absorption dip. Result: 4.15 AA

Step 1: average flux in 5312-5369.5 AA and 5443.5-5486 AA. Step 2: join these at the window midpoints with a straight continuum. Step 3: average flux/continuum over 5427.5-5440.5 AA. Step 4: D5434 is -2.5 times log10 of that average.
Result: 0.21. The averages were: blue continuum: 8.28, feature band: 8.1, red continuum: 10.3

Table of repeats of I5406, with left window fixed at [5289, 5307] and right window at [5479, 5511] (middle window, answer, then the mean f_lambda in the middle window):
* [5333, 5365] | 4.6 AA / 8.74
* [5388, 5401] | 4.4 AA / 8.1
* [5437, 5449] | 3.4 AA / 10.3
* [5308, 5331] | 3.1 AA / 7.76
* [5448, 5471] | 5.7 AA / 11.3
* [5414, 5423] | 3.2 AA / 8.56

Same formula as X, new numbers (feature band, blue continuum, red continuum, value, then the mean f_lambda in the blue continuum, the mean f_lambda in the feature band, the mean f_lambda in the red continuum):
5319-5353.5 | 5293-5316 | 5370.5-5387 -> -0.113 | 7.91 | 8.89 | 8.15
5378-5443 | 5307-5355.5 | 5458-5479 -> 0.072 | 8.51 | 8.18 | 8.91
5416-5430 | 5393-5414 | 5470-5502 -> 0.064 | 7.76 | 8.13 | 11.5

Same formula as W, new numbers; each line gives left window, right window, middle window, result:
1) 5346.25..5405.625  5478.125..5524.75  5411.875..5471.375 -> 0.21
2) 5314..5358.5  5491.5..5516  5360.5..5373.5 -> 0.39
